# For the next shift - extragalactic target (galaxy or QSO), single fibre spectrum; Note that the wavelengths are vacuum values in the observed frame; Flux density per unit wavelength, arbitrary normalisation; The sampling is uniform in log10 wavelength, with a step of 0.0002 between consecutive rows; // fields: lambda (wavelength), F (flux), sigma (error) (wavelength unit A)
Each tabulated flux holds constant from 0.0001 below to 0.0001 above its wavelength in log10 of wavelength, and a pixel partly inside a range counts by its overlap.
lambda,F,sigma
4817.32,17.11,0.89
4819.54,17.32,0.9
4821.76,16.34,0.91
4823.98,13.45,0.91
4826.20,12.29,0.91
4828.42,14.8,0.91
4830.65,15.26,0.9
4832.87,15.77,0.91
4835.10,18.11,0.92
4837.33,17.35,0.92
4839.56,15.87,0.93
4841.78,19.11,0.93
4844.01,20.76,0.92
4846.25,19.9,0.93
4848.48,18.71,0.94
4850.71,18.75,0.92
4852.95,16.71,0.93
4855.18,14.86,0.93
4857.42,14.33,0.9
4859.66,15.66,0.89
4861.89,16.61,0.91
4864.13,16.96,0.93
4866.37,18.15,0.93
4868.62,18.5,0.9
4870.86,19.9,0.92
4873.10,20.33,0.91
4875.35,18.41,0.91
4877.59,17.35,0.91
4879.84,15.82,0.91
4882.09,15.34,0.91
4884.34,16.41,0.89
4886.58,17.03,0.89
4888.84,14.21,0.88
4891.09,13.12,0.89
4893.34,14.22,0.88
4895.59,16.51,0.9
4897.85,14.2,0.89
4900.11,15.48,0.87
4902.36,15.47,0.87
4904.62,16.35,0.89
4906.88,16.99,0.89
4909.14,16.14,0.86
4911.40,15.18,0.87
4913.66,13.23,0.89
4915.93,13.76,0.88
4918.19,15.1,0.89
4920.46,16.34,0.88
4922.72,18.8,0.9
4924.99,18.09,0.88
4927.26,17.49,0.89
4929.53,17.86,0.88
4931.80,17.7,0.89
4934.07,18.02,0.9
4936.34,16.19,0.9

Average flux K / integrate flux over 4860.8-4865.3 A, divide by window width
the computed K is 16.8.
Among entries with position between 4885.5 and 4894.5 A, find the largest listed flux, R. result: 17.03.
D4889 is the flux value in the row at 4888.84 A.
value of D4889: 14.21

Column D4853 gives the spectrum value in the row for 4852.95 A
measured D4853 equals 16.71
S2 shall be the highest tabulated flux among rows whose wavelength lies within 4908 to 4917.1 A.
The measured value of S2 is 16.14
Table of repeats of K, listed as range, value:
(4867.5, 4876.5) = 19.3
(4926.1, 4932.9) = 17.7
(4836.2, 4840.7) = 16.7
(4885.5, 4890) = 15.6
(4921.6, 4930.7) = 18.1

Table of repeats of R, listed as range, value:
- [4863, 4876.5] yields 20.33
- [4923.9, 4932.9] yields 18.09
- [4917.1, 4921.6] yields 16.34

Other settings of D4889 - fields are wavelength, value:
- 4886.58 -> 17.03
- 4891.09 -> 13.12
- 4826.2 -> 12.29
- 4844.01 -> 20.76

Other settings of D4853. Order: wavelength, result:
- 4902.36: 15.47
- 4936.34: 16.19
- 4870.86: 19.9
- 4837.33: 17.35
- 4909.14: 16.14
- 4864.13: 16.96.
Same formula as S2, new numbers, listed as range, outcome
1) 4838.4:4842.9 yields 19.11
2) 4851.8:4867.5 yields 18.15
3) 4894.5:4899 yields 16.51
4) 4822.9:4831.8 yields 15.26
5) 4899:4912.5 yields 16.99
